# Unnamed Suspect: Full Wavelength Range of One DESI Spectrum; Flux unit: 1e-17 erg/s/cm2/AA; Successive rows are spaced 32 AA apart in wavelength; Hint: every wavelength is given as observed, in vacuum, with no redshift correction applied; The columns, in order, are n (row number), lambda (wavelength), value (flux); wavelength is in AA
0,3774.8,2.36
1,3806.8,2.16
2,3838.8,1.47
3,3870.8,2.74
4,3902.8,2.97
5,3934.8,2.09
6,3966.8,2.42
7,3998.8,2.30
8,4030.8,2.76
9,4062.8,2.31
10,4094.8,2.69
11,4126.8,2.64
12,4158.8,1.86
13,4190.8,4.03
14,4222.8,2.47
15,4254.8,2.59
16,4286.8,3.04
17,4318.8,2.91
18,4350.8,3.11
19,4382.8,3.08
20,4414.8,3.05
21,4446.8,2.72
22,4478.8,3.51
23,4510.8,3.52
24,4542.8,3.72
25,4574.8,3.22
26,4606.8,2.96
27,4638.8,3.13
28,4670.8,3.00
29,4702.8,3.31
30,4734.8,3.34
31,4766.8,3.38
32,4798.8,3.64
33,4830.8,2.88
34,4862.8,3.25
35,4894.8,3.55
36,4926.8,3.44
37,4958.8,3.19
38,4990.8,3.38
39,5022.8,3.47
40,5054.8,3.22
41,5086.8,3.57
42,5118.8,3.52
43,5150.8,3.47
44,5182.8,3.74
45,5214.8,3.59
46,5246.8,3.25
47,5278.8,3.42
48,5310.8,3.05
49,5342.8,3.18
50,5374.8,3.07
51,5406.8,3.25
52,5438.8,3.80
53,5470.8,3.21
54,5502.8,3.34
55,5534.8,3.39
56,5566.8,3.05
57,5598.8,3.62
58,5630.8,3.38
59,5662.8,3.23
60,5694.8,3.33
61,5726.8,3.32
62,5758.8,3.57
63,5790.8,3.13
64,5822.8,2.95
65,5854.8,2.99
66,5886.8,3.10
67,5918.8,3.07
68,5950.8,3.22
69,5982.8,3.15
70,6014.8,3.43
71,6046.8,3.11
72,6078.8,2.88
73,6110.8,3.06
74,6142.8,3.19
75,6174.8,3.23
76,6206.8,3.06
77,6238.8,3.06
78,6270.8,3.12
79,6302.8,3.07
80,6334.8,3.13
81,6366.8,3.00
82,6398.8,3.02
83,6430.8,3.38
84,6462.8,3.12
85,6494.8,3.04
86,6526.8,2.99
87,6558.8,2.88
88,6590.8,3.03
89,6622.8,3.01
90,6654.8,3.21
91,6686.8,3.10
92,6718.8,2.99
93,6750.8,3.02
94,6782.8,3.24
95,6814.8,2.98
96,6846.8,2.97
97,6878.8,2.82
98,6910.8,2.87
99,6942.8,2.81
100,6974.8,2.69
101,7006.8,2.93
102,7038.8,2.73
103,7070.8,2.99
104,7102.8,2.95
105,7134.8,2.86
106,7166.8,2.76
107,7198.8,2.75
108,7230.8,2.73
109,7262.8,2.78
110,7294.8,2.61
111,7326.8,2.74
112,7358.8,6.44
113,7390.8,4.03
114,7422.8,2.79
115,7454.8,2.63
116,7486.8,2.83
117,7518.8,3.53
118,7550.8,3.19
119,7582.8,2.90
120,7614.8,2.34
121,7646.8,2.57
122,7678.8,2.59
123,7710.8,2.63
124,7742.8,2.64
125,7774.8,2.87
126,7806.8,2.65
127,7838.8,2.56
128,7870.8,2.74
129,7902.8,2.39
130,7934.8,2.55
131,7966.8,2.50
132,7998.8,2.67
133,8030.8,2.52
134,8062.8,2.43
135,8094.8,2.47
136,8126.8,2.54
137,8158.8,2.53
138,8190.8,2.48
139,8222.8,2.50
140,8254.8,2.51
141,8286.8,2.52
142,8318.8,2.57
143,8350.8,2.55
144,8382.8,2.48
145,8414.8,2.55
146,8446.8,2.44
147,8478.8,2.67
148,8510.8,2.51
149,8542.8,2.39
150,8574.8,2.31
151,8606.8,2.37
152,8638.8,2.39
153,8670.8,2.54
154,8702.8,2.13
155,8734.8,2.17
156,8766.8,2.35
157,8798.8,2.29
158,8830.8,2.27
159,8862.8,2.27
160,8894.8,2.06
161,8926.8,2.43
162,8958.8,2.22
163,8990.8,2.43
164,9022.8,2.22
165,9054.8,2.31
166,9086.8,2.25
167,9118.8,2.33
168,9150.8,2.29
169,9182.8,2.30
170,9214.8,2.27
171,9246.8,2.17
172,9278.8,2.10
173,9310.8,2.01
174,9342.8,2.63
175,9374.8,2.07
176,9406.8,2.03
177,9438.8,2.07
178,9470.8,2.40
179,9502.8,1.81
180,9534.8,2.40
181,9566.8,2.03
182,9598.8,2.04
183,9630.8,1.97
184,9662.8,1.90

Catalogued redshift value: 0.121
